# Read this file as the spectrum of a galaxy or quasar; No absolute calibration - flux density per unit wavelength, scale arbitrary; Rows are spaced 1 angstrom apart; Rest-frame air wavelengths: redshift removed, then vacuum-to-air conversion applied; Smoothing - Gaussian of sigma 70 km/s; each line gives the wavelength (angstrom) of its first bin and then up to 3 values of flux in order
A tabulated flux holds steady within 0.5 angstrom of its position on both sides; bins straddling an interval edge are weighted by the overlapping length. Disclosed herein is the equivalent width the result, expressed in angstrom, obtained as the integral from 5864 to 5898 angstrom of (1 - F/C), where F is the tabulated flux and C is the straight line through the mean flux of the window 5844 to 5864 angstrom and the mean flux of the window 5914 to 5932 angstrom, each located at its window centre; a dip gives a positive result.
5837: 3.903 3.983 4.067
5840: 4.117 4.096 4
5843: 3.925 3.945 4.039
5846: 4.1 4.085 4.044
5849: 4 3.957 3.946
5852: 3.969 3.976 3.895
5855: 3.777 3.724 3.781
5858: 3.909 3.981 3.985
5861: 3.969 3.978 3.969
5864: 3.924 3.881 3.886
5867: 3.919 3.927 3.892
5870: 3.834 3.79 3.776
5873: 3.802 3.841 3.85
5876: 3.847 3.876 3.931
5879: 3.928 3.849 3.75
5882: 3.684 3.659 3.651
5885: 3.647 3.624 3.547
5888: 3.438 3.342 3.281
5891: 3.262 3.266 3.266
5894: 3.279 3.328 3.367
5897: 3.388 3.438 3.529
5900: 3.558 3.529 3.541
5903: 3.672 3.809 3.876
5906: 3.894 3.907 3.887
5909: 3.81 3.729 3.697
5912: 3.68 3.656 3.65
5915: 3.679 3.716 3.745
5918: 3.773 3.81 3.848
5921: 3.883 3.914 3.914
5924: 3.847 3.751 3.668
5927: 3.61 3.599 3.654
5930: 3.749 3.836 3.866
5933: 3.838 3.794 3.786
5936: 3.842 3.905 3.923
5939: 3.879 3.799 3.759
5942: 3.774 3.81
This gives 2.0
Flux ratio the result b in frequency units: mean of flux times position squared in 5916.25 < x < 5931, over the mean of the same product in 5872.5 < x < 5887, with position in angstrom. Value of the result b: 1.01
